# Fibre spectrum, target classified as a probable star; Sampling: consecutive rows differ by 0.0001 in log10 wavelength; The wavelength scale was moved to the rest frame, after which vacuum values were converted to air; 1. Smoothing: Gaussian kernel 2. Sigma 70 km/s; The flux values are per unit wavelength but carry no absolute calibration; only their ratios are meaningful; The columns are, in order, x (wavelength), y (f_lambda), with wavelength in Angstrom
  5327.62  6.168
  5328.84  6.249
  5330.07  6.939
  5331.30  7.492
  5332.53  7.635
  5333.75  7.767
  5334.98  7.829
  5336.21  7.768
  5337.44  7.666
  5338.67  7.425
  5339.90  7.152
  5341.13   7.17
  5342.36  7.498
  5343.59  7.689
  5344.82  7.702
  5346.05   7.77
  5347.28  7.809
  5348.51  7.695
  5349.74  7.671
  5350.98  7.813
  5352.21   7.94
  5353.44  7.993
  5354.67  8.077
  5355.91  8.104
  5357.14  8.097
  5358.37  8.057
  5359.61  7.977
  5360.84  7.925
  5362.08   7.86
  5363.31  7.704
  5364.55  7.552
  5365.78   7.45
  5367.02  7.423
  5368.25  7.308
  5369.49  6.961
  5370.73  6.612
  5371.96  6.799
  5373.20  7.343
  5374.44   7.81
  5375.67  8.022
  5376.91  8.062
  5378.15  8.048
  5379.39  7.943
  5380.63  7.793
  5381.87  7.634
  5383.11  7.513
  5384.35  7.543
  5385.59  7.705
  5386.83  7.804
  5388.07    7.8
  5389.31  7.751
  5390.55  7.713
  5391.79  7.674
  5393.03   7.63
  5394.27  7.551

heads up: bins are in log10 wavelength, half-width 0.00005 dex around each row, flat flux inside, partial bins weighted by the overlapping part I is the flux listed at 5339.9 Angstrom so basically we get 7.152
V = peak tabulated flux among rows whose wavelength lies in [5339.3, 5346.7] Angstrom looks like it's 7.77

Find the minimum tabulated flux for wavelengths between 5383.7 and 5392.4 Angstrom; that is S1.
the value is 7.543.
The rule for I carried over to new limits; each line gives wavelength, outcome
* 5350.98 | 7.813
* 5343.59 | 7.689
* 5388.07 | 7.8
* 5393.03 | 7.63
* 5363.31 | 7.704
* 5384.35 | 7.543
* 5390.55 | 7.713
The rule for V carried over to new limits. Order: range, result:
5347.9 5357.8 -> 8.104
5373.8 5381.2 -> 8.062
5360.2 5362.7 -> 7.925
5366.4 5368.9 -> 7.423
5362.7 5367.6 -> 7.704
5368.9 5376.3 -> 8.022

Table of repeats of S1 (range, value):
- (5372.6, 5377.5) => 7.343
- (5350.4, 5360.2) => 7.813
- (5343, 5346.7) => 7.689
